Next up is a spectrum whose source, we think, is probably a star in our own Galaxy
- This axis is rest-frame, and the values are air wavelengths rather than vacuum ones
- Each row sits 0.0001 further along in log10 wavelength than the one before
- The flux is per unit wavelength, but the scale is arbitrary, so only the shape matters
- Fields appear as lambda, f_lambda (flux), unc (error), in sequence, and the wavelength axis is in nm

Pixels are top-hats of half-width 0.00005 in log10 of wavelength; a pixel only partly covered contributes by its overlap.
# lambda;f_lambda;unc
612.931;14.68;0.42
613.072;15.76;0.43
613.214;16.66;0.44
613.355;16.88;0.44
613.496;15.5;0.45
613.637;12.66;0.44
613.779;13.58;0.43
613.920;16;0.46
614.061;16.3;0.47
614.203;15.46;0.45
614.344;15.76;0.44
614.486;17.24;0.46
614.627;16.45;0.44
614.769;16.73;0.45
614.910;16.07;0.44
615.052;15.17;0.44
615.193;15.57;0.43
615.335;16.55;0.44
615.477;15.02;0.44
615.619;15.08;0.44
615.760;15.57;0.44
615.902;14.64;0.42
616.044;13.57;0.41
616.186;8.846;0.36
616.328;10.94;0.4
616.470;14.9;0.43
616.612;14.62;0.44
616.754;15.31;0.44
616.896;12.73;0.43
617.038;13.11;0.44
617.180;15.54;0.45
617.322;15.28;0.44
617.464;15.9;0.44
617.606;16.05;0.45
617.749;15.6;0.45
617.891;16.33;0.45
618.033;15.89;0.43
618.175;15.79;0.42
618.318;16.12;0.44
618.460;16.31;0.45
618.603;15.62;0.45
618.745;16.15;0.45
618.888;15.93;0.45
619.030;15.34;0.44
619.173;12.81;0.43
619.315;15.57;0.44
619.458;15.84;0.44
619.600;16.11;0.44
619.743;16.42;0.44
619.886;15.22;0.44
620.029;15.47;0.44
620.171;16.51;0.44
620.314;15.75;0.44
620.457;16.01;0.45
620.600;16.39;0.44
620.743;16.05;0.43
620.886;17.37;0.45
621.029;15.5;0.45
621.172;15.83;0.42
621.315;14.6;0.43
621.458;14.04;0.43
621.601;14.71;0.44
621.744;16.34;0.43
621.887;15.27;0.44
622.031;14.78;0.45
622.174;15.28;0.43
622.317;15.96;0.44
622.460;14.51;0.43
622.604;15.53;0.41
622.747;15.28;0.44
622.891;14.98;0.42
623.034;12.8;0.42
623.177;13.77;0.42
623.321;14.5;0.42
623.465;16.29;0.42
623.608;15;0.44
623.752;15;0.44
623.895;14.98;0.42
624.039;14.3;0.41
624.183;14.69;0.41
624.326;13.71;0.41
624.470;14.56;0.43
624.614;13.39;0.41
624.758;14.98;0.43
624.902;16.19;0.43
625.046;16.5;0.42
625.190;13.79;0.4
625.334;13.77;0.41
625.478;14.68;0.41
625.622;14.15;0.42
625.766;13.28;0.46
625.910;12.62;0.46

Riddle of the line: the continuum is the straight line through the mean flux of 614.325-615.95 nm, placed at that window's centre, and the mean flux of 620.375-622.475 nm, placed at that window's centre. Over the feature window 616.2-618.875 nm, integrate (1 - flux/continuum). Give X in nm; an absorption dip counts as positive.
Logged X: 0.12 nm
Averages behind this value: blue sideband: 15.8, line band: 15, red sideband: 15.5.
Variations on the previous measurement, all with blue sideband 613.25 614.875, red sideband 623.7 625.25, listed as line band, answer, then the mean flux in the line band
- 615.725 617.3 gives 0.190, 13.6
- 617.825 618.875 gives -0.048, 16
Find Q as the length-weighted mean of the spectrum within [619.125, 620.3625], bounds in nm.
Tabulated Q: 15.6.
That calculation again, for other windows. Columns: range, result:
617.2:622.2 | 15.7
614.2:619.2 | 15.1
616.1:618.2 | 14.4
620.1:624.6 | 15.1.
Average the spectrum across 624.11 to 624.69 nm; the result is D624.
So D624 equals 14.1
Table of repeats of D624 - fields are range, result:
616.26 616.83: 13.9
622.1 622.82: 15.3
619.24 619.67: 15.8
